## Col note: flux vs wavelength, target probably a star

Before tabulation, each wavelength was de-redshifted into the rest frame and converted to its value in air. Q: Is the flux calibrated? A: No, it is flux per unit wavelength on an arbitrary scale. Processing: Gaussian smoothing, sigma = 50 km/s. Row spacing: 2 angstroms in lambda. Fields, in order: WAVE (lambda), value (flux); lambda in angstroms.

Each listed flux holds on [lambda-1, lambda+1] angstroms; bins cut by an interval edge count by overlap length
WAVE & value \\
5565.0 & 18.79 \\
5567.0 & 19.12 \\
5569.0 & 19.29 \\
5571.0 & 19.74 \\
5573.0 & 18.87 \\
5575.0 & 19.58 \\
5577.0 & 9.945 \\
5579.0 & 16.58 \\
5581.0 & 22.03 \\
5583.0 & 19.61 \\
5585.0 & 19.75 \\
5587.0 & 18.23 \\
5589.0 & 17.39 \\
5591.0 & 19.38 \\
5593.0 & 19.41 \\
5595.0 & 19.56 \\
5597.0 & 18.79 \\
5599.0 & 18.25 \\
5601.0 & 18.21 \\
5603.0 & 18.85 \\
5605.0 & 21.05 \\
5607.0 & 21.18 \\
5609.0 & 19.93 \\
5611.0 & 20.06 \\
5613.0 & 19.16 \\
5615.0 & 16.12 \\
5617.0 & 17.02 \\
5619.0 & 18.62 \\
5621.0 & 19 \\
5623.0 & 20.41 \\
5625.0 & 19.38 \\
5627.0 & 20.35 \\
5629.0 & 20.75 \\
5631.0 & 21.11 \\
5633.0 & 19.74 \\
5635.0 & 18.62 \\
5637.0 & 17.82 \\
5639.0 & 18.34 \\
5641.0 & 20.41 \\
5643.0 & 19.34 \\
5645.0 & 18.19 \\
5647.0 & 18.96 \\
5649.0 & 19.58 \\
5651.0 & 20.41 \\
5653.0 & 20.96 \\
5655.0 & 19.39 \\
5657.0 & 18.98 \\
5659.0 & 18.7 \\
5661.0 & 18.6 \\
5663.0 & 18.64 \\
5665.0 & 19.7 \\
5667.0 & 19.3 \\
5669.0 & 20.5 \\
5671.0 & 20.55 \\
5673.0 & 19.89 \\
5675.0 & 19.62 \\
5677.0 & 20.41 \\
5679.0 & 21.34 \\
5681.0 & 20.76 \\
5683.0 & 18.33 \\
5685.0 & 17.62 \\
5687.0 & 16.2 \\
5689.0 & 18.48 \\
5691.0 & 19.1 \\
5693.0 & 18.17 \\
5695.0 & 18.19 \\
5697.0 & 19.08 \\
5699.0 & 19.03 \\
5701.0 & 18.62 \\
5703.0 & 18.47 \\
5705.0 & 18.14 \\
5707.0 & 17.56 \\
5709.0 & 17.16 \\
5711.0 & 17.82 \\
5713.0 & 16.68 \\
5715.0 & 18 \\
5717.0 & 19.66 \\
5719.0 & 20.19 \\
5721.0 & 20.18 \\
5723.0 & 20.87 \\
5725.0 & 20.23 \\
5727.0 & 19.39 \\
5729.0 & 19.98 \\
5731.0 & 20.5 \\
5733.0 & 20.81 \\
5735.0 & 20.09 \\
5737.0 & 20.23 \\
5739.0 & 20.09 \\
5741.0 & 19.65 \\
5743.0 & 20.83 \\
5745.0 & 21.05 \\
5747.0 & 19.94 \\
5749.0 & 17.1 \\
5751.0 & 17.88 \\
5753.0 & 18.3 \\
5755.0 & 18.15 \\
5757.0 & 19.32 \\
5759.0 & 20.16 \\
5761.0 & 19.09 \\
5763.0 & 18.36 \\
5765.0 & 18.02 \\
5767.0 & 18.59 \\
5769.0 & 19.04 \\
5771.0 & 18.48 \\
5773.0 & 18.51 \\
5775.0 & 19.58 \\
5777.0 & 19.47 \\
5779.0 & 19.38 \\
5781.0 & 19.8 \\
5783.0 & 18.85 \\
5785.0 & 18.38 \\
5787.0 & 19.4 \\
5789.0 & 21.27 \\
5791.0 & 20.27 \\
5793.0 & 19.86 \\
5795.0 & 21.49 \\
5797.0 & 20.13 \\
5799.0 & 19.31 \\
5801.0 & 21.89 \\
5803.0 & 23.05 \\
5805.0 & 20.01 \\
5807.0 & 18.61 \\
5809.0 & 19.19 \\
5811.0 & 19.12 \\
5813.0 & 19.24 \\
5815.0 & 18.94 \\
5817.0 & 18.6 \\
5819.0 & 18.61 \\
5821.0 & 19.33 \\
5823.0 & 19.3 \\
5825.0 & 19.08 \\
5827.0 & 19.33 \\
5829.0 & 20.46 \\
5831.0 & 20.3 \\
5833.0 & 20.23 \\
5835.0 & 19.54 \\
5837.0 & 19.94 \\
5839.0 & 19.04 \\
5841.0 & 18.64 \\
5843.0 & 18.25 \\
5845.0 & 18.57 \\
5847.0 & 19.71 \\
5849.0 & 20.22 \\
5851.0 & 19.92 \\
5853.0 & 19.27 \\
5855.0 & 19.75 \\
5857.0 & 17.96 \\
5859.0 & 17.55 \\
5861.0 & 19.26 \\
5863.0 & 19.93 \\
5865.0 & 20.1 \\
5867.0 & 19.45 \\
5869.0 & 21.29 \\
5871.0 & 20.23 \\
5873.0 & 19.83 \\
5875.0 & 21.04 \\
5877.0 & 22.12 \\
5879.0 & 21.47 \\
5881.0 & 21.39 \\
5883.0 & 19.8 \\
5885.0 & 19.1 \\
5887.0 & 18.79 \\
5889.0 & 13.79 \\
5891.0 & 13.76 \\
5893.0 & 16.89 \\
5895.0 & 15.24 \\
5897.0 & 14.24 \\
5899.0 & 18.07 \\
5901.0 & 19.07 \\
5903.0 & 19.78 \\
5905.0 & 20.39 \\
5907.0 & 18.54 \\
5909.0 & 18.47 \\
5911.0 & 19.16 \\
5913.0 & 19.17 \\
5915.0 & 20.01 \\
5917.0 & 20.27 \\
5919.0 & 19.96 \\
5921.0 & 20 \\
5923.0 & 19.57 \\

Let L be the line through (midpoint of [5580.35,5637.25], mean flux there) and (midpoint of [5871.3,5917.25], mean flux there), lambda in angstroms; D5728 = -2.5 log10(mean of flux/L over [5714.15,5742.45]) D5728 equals -0.05 mag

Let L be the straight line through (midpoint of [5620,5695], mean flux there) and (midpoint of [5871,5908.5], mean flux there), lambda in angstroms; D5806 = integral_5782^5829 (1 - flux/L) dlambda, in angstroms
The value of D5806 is -2.15 angstroms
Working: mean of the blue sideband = 19.4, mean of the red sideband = 18.6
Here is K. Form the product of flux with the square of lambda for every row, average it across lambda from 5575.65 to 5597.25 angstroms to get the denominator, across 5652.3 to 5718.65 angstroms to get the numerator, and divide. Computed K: 1.07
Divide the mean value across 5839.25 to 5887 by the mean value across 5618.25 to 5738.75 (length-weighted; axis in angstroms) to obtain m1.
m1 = 1.02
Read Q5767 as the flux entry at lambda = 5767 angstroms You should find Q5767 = 18.59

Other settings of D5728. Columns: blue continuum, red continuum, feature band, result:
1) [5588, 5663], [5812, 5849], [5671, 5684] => -0.05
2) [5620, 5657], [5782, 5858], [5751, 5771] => 0.05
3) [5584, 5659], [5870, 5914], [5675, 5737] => 0.00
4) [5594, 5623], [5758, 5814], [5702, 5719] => 0.07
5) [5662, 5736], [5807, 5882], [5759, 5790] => 0.02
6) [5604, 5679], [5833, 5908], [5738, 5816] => -0.02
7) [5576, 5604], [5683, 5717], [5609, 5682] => -0.07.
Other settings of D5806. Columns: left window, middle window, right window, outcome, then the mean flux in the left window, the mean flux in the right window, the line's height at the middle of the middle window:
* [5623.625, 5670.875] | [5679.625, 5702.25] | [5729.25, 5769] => 1.0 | 19.5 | 19.4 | 19.4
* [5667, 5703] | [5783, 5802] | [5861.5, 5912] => -1.1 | 19.2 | 18.9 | 19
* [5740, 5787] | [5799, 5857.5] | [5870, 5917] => -2.0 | 19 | 18.7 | 18.9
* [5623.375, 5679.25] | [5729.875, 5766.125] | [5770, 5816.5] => 0.5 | 19.6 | 19.7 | 19.7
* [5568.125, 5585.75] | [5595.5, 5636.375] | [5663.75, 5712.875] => -1.7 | 18.4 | 18.9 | 18.5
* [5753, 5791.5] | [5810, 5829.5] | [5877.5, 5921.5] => -0.3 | 19.1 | 18.5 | 18.9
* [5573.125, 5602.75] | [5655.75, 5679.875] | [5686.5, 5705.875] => -1.7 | 18.4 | 18.4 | 18.4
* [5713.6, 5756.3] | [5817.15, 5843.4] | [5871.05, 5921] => -0.3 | 19.6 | 18.8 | 19.2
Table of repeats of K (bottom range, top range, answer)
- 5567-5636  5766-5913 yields 1.10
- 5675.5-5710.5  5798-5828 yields 1.10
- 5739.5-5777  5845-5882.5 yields 1.09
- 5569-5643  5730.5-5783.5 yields 1.07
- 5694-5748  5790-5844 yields 1.05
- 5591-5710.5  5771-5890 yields 1.09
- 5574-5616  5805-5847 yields 1.11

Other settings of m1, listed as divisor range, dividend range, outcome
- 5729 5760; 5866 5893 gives 0.98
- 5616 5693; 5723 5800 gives 1.01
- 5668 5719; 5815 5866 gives 1.03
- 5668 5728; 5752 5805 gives 1.03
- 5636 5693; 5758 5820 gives 1.01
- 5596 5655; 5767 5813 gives 1.02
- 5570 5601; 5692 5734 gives 1.03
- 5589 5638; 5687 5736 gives 0.99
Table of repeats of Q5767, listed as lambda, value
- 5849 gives 20.22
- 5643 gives 19.34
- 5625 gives 19.38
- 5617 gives 17.02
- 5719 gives 20.19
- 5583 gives 19.61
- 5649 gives 19.58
